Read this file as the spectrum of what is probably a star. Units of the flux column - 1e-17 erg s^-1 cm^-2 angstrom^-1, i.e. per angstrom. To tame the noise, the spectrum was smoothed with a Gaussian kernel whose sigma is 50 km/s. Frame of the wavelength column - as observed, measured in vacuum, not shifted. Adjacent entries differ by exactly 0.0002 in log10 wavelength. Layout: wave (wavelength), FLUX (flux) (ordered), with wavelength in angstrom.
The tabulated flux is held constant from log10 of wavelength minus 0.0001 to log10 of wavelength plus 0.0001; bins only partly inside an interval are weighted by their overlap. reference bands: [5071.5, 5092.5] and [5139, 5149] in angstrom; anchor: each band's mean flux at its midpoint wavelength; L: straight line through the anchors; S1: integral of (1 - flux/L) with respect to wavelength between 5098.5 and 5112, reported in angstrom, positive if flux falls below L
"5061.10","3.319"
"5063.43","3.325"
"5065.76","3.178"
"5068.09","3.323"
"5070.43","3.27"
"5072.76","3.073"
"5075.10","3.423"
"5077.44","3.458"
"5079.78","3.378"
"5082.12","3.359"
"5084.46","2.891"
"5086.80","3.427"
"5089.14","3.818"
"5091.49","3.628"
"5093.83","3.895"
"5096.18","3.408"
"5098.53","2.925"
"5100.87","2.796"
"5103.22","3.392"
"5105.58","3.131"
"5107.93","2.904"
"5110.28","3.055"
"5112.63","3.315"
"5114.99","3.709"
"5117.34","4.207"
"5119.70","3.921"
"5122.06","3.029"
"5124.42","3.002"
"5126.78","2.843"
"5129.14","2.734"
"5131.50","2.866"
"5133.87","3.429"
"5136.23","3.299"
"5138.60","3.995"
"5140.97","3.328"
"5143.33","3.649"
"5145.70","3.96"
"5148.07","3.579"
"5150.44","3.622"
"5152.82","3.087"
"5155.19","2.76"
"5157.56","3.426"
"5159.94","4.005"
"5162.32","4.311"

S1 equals 1.7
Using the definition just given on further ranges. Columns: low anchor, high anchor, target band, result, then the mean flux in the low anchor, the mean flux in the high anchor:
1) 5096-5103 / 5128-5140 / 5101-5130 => -1.06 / 3.04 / 3.27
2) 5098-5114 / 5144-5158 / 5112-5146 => -1.61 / 3.09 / 3.41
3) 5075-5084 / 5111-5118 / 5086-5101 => 0.10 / 3.36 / 3.67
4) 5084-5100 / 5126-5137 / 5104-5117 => -0.19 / 3.44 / 3.03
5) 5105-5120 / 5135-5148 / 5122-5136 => 2.20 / 3.45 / 3.64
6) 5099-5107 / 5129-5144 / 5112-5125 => -1.43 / 3.08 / 3.36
